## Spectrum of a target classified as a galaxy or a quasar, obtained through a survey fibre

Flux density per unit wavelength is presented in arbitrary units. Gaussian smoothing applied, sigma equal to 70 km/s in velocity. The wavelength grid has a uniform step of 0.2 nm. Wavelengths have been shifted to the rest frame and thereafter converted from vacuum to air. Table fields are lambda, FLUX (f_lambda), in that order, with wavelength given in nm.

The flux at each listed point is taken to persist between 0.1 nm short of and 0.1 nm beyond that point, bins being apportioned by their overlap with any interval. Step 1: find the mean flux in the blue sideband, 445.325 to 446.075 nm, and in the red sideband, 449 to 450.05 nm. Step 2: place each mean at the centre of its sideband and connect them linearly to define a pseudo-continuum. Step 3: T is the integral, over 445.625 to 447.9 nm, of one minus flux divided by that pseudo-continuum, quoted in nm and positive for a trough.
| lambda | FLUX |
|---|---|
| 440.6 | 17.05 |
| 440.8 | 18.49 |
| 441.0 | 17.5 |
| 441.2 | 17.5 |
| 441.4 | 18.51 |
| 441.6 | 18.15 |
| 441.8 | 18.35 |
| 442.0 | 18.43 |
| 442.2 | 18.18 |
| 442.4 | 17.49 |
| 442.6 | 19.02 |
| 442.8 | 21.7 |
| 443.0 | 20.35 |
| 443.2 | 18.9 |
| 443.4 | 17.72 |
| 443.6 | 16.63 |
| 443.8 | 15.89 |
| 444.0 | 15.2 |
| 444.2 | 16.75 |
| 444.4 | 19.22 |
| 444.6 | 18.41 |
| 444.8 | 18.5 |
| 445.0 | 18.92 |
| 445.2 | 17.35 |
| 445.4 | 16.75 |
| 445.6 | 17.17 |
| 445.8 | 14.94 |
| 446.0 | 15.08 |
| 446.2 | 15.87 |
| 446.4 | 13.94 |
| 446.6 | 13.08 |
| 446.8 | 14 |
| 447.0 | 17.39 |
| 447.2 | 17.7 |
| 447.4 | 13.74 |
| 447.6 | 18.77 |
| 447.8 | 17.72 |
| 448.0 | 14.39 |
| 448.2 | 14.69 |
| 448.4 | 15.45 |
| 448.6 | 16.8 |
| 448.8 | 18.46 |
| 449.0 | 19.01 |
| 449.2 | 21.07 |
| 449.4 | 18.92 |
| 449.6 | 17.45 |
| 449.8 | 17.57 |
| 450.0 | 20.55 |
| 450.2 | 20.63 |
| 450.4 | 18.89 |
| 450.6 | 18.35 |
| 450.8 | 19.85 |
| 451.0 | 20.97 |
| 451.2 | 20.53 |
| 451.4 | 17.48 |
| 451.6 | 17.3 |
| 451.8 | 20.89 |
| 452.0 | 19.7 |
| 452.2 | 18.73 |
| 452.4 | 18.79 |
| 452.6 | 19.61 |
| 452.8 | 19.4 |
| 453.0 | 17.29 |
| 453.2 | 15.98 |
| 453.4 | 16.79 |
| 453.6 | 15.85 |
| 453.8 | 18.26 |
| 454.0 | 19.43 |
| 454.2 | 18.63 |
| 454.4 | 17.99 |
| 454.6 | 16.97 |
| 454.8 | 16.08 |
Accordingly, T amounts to 0.15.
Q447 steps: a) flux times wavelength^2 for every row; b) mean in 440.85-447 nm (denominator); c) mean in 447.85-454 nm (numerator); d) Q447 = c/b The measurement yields 1.09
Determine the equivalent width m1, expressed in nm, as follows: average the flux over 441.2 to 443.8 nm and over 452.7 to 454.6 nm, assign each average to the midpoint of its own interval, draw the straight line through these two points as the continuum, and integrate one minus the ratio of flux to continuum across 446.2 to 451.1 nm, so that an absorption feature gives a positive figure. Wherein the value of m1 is 0.16 nm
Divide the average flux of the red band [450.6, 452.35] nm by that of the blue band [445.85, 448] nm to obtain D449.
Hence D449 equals 1.24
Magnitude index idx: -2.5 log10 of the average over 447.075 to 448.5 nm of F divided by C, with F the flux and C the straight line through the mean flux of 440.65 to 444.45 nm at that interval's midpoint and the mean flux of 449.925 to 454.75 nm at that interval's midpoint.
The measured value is 0.15 mag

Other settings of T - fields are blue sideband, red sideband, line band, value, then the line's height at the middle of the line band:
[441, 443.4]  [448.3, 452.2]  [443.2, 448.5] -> 0.674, 18.8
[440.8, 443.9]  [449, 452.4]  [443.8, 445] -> 0.062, 18.5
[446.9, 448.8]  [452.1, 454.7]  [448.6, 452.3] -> -0.439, 17.1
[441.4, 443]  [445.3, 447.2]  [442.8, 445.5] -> -0.105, 17.2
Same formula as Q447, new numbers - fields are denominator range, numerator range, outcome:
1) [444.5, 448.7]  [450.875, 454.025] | 1.17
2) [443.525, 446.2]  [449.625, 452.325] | 1.17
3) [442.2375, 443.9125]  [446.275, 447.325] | 0.84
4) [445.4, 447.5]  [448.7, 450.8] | 1.26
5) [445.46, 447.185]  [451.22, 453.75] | 1.22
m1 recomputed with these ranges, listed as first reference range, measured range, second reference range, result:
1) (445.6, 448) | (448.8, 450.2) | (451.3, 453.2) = -0.165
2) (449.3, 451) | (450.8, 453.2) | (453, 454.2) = -0.112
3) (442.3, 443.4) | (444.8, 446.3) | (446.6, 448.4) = 0.054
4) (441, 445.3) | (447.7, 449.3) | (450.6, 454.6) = 0.102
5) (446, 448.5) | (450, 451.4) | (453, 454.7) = -0.270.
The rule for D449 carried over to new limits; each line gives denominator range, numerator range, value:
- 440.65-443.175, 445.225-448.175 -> 0.85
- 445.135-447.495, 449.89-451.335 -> 1.28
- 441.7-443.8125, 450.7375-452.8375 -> 1.05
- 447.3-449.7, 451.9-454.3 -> 1.06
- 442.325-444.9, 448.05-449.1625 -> 0.94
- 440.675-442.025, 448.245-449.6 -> 1.00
